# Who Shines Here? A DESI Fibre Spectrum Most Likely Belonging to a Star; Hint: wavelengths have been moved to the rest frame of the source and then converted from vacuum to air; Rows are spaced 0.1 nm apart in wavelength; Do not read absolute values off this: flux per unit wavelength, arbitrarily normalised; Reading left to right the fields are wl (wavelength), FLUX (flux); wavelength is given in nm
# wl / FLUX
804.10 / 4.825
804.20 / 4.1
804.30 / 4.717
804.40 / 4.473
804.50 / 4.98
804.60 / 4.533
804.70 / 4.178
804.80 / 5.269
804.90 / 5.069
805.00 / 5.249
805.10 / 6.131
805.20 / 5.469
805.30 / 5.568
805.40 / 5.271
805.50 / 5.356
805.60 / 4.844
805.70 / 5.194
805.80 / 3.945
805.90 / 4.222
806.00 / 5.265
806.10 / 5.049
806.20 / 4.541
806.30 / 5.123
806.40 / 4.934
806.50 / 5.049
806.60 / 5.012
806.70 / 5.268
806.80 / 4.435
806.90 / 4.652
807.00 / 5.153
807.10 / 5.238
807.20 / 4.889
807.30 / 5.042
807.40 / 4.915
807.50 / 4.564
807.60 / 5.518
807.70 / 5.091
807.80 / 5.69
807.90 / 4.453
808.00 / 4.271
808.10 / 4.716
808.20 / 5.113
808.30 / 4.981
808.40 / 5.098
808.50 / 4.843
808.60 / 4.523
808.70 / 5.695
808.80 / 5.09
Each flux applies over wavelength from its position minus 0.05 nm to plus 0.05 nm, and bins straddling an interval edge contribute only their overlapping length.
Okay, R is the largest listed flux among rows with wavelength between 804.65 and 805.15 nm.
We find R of 6.131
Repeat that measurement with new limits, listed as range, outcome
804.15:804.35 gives 4.717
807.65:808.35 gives 5.69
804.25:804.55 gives 4.98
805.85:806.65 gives 5.265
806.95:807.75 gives 5.518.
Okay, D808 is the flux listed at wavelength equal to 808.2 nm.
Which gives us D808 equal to 5.113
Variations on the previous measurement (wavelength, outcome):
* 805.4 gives 5.271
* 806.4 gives 4.934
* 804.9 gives 5.069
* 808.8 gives 5.09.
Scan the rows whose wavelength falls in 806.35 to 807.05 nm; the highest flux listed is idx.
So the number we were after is 5.268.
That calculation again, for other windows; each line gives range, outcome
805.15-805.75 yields 5.568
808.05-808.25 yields 5.113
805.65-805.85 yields 5.194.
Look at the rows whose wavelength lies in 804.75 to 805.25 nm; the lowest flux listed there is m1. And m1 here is 5.069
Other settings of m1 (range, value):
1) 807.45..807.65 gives 4.564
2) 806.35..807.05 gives 4.435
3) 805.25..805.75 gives 4.844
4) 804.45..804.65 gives 4.533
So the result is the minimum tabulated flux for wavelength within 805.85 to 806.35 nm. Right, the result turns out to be 4.222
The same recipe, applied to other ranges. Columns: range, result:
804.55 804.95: 4.178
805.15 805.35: 5.469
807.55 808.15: 4.271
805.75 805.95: 3.945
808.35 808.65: 4.523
